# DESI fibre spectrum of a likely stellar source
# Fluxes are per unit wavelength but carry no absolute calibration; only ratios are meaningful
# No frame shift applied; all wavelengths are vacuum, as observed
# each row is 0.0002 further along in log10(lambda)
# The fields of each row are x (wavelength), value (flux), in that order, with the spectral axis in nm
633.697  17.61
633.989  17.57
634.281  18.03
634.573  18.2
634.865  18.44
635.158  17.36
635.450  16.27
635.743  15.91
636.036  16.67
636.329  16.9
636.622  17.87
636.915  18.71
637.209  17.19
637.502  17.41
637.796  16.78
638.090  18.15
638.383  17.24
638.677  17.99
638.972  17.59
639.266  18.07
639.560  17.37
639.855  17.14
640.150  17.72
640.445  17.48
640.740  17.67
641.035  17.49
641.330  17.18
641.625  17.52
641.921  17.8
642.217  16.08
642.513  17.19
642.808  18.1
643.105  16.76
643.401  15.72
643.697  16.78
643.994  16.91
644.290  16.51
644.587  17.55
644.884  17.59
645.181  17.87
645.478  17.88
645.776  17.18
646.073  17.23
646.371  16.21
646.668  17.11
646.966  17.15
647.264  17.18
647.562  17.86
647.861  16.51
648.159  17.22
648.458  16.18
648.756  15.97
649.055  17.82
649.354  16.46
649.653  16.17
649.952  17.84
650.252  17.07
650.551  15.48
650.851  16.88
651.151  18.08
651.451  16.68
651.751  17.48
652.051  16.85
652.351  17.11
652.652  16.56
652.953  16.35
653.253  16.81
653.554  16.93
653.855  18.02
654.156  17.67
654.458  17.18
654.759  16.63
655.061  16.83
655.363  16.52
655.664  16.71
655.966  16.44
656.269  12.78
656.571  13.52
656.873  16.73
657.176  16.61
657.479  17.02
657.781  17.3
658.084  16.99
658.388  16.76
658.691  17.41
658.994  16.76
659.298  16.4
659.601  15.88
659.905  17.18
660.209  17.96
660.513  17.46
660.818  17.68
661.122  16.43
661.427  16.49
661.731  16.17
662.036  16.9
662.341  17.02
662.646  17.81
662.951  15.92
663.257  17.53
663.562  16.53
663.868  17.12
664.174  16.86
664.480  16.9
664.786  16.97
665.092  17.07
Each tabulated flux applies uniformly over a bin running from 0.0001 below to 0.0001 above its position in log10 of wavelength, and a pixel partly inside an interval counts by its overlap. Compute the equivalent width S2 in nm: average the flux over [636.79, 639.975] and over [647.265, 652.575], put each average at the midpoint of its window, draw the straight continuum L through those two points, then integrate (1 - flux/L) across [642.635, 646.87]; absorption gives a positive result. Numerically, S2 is 0.03 nm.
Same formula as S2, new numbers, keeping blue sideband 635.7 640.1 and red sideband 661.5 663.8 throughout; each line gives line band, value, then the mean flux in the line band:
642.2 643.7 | 0.042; 16.8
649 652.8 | 0.041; 16.9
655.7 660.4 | 0.152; 16.4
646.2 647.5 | 0.018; 17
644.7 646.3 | -0.021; 17.5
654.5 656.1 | 0.033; 16.7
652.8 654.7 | -0.009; 17.1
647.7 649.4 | 0.046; 16.7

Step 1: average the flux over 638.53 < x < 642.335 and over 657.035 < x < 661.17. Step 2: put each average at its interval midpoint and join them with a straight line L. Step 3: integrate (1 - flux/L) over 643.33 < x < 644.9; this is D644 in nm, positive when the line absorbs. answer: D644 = 0.05 nm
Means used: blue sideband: 17.5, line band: 16.8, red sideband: 17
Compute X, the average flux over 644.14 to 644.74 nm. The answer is 17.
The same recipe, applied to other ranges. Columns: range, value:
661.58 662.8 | 17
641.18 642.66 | 17.2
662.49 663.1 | 16.9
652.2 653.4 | 16.7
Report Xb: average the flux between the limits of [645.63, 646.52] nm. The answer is 16.9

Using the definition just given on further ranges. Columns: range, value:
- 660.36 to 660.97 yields 17.6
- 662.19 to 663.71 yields 17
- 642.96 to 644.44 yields 16.5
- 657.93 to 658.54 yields 16.9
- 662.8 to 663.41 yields 16.7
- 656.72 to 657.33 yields 16.7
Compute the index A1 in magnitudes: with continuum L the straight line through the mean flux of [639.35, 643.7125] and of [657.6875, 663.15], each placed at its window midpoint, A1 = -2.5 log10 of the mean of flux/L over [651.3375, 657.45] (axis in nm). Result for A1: 0.03 mag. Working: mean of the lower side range 17.2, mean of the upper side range 16.9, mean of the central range 16.5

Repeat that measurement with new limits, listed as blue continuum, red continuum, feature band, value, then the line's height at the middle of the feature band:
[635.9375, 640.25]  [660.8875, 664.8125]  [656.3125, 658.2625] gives 0.054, 17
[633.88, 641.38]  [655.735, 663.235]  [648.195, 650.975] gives 0.021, 17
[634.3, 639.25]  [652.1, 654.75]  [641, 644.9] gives 0.016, 17.3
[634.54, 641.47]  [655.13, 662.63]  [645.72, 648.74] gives 0.008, 17.1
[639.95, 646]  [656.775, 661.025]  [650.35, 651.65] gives 0.020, 17.1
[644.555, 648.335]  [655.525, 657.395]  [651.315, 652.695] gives -0.045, 16.3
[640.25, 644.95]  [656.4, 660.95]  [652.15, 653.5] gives 0.011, 16.9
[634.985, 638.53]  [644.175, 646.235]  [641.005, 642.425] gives 0.009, 17.3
